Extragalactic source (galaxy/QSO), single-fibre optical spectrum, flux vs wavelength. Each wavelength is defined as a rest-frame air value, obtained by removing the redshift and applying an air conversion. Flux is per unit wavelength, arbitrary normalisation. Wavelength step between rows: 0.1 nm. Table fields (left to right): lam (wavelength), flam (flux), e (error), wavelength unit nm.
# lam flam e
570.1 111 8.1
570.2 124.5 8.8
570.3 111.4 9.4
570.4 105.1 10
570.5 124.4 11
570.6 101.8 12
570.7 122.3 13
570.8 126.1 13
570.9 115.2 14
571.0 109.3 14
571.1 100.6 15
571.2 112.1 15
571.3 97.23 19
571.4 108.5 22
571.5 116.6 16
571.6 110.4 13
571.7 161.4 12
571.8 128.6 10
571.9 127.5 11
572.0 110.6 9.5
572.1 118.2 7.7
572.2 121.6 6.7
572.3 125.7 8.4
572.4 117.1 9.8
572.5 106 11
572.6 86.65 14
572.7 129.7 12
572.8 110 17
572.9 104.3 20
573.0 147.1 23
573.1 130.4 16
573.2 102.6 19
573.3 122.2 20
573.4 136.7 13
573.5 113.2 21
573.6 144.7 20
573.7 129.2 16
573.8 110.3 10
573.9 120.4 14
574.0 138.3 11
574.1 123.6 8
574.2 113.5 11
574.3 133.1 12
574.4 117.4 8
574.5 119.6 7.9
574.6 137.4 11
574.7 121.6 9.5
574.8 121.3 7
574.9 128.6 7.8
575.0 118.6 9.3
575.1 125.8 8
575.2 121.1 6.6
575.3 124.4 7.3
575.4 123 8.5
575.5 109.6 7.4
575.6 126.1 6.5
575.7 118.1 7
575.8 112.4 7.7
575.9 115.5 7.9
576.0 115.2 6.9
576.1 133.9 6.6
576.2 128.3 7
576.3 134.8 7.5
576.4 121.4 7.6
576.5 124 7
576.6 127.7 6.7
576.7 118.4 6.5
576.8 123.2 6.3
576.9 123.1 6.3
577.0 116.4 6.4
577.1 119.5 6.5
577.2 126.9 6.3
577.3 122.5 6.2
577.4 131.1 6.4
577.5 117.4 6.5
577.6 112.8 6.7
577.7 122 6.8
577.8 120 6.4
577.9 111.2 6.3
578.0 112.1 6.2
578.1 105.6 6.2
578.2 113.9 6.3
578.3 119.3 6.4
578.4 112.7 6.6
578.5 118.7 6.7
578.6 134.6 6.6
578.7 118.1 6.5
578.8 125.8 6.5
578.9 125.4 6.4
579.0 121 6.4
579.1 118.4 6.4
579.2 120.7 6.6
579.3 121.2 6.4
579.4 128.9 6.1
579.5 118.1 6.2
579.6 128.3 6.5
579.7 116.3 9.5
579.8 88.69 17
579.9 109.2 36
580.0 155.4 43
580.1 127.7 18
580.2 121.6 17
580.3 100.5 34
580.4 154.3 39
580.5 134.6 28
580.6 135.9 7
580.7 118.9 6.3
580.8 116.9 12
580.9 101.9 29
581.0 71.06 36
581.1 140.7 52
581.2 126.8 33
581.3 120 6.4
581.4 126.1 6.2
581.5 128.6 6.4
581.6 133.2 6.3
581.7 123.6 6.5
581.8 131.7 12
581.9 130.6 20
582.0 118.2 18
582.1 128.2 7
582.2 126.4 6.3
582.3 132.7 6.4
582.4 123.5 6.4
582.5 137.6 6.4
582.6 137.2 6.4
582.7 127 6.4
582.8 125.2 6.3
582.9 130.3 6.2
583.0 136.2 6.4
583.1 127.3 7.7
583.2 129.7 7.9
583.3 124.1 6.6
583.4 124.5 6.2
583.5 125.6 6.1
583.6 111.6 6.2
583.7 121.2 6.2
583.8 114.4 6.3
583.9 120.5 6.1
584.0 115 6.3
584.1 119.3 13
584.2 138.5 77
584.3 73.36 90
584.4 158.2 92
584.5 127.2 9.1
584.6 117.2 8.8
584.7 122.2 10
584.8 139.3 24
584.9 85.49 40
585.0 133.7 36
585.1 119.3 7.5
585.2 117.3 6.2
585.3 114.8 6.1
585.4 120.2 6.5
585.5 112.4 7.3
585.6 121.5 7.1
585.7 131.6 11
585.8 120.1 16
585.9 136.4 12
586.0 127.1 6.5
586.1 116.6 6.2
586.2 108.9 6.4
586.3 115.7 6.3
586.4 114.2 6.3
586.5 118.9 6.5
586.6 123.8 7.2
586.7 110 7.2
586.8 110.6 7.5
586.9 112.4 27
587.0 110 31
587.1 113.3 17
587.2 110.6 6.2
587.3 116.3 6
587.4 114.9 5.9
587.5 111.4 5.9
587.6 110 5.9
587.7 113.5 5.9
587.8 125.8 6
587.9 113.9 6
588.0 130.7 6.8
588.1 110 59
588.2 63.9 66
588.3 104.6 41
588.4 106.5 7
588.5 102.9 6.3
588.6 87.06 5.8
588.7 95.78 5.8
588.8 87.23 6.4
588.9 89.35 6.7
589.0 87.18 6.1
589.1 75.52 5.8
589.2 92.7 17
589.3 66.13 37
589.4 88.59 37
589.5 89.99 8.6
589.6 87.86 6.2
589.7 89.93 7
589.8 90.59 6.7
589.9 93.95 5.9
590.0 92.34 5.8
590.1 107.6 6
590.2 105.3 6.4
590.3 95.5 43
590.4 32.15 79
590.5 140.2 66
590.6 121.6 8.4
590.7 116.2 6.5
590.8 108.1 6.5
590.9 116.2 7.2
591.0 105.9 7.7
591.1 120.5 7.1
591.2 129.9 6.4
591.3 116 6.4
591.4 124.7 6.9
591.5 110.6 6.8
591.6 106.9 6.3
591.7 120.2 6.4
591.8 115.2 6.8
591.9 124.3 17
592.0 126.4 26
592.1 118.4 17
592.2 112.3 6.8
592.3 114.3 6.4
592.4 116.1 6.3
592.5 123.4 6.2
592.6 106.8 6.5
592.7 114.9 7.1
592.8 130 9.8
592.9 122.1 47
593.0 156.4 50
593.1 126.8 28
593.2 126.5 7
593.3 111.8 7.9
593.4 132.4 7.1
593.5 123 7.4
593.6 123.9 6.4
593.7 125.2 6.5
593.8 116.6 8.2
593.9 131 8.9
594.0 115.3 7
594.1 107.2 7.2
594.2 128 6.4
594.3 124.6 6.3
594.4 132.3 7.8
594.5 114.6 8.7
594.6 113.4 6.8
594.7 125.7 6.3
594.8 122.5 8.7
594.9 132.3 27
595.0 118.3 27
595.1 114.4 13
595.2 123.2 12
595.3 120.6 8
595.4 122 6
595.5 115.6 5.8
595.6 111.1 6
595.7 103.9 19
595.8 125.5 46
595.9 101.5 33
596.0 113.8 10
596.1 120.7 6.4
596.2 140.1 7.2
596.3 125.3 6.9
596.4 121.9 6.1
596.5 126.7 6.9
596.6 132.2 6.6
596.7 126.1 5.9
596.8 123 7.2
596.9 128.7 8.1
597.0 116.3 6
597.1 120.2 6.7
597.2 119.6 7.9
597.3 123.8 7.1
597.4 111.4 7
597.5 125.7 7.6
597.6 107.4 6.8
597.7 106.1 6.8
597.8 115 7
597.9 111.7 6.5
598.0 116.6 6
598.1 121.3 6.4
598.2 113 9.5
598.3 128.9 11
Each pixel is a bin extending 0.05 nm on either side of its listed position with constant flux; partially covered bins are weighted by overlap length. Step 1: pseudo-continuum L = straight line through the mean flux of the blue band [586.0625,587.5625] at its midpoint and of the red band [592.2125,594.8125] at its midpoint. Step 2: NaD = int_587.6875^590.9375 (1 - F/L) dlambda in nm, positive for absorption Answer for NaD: 0.54 nm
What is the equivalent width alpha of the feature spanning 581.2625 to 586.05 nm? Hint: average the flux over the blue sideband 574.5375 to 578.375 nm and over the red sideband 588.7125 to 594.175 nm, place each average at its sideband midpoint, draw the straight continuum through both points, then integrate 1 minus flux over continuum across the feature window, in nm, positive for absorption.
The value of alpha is -0.36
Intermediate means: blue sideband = 121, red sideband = 110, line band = 124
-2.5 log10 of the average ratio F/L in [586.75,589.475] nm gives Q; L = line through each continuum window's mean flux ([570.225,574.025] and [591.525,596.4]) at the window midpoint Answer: 0.18 mag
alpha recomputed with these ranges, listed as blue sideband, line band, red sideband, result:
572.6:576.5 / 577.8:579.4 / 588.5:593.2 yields 0.00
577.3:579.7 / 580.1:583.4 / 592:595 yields -0.14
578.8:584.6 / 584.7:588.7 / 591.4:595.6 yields 0.28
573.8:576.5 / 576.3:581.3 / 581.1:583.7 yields 0.19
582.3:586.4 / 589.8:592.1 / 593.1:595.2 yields 0.23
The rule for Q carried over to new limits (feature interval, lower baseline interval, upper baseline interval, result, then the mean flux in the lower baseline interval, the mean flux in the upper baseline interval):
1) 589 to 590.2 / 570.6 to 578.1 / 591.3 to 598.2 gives 0.32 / 120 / 120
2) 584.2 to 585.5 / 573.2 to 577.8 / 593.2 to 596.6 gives 0.02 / 123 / 121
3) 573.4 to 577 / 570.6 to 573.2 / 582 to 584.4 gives -0.04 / 117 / 124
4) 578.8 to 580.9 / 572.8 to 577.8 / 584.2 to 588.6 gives -0.03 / 123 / 115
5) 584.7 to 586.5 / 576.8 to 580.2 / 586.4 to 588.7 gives -0.07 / 120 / 110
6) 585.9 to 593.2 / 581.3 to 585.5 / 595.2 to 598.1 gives 0.12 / 124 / 119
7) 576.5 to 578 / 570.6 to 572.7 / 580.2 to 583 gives 0.01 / 116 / 125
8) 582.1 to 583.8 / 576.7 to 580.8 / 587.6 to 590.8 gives -0.14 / 121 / 97.3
